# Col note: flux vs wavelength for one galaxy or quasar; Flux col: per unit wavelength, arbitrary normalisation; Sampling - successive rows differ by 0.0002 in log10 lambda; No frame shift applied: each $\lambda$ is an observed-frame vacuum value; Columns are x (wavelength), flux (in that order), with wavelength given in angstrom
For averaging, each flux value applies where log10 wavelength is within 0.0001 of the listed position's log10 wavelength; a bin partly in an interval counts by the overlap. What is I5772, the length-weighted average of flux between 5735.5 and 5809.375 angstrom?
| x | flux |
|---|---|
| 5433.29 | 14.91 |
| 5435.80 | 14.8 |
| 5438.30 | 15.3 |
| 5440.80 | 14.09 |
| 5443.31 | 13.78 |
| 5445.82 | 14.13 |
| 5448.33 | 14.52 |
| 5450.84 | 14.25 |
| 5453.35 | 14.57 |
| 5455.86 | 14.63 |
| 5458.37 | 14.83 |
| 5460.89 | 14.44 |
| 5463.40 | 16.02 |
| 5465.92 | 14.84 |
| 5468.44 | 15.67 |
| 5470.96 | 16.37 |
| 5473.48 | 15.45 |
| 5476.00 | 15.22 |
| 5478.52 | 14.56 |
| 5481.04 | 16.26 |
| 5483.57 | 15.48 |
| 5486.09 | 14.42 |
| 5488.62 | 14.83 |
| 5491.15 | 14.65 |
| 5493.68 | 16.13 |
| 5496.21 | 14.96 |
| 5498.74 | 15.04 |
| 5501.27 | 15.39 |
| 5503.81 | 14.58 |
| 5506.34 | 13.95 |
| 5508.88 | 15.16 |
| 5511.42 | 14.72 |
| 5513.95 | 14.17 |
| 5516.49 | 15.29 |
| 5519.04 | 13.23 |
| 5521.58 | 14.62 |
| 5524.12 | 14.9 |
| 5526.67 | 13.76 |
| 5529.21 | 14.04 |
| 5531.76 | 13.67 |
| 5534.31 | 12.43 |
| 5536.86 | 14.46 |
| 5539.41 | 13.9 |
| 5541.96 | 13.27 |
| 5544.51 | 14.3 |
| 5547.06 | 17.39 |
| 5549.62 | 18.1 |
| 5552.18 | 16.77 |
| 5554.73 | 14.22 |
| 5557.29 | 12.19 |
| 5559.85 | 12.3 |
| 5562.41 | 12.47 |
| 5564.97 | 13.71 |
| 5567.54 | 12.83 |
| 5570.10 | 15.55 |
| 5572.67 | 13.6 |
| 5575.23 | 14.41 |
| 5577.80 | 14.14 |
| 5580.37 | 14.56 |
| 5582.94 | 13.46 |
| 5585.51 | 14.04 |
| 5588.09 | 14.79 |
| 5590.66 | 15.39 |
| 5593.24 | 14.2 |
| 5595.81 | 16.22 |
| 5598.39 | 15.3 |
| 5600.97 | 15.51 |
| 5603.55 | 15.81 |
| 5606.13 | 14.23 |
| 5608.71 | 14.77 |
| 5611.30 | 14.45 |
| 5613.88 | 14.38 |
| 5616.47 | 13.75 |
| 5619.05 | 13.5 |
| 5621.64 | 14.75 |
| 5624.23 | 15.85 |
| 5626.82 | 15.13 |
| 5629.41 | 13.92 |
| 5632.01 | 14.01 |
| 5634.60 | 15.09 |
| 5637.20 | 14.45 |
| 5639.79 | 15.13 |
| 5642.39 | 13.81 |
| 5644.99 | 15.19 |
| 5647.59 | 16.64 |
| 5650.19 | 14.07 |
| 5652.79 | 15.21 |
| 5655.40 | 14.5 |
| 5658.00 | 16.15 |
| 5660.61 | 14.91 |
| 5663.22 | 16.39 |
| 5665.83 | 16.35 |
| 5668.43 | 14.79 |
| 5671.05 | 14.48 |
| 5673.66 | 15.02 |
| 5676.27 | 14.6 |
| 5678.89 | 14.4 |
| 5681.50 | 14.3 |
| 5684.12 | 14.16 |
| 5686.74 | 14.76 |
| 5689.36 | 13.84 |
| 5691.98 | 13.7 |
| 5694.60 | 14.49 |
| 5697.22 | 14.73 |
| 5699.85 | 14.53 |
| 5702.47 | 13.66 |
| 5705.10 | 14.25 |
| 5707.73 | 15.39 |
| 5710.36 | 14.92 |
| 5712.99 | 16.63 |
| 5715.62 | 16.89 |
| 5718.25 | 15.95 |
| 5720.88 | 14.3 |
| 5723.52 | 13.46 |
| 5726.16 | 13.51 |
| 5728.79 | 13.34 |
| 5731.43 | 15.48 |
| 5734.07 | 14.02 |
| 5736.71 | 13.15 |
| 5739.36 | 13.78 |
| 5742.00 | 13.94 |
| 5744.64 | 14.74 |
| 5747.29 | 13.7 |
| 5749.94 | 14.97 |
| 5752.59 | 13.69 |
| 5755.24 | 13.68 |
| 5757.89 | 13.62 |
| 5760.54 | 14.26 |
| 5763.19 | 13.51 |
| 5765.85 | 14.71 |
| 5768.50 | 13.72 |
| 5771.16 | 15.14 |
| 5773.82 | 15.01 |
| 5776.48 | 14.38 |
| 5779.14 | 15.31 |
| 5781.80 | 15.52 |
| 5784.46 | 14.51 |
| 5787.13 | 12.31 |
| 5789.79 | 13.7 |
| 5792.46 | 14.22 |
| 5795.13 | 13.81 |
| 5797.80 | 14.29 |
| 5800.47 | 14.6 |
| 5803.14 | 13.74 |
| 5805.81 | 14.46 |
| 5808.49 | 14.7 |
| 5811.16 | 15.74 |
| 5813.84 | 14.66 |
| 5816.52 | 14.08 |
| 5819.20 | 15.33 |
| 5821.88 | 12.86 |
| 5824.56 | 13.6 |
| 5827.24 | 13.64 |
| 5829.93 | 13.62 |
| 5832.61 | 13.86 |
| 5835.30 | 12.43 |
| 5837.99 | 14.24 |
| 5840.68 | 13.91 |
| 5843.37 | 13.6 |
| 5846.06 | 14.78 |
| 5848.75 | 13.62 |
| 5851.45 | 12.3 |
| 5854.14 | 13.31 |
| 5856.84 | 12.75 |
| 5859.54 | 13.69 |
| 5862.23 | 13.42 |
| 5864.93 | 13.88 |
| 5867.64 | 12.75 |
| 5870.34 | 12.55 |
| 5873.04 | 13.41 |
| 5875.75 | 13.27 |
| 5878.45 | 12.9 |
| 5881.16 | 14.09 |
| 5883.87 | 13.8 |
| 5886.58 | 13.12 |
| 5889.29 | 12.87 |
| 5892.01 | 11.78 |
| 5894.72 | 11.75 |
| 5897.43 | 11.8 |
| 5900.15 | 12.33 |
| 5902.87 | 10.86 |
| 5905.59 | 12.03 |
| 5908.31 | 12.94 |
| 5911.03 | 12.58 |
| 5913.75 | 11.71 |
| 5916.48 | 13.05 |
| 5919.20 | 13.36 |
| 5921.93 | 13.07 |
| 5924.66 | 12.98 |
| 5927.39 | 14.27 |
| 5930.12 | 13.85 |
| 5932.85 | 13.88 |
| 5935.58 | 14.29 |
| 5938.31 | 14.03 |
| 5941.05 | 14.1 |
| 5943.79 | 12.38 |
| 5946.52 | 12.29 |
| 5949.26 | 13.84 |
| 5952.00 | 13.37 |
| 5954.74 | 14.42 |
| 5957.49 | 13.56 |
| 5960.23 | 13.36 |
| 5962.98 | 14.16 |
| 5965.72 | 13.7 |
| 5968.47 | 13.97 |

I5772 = 14.2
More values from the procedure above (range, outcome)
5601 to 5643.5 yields 14.6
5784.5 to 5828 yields 14.1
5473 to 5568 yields 14.6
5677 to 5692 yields 14.2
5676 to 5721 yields 14.8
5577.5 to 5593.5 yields 14.4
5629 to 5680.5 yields 15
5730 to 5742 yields 14.1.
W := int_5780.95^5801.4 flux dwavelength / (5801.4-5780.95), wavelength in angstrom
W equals 14.1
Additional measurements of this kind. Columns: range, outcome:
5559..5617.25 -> 14.4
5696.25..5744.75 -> 14.6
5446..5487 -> 15.1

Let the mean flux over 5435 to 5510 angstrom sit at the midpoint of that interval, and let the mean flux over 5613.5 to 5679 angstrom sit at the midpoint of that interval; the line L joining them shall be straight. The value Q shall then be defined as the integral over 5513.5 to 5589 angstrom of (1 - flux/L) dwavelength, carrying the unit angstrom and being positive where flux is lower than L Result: 3.5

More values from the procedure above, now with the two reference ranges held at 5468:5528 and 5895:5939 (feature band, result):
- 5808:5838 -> -1.5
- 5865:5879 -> 0.1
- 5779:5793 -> -0.7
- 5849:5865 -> 0.0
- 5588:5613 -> -1.1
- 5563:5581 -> 0.7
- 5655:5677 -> -1.8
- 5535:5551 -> -0.5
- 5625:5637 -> -0.2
